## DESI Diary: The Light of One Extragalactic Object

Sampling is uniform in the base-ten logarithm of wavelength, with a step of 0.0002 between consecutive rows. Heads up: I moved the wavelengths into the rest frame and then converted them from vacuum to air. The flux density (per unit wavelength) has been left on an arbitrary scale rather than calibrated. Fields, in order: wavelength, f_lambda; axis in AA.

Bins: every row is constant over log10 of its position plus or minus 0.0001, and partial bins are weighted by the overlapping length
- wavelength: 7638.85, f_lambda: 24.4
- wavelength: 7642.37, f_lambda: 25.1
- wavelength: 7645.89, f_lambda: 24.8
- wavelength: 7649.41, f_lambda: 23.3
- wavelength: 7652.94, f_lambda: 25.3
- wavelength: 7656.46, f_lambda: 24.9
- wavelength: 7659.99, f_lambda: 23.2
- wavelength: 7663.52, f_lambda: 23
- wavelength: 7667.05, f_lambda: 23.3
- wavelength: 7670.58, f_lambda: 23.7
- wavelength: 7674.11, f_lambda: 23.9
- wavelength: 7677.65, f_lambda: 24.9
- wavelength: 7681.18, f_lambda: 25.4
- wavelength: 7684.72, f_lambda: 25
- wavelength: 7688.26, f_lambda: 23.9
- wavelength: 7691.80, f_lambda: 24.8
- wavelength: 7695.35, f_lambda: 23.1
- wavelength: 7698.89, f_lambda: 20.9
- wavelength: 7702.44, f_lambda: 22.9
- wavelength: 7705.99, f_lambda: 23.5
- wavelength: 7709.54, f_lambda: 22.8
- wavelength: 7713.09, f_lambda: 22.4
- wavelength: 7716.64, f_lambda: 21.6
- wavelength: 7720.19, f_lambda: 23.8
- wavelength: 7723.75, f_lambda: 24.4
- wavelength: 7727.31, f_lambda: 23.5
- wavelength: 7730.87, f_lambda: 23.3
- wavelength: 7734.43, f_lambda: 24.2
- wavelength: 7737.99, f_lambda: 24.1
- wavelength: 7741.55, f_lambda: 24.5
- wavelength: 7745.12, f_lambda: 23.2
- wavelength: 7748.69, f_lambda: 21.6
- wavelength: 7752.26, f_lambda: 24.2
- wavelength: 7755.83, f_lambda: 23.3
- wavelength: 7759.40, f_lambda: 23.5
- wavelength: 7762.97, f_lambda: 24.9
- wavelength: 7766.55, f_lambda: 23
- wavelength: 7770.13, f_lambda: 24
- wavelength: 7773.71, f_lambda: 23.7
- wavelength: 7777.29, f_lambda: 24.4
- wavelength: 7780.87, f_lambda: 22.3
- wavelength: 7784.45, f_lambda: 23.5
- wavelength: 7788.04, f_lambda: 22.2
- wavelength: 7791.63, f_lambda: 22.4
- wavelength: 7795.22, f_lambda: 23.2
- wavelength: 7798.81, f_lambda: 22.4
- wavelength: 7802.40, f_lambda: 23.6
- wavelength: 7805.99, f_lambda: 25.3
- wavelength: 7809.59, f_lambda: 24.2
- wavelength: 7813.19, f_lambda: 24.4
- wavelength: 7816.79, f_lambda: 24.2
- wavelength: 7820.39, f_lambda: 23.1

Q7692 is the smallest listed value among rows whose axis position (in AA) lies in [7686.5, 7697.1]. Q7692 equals 23.1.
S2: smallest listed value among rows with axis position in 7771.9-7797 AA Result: 22.2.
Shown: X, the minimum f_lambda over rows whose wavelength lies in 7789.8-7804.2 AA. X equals 22.4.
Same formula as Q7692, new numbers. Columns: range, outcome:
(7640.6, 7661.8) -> 23.2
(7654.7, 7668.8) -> 23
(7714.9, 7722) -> 21.6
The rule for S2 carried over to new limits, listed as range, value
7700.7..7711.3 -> 22.8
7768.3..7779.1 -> 23.7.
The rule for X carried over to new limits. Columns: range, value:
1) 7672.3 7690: 23.9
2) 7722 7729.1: 23.5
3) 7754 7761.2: 23.3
